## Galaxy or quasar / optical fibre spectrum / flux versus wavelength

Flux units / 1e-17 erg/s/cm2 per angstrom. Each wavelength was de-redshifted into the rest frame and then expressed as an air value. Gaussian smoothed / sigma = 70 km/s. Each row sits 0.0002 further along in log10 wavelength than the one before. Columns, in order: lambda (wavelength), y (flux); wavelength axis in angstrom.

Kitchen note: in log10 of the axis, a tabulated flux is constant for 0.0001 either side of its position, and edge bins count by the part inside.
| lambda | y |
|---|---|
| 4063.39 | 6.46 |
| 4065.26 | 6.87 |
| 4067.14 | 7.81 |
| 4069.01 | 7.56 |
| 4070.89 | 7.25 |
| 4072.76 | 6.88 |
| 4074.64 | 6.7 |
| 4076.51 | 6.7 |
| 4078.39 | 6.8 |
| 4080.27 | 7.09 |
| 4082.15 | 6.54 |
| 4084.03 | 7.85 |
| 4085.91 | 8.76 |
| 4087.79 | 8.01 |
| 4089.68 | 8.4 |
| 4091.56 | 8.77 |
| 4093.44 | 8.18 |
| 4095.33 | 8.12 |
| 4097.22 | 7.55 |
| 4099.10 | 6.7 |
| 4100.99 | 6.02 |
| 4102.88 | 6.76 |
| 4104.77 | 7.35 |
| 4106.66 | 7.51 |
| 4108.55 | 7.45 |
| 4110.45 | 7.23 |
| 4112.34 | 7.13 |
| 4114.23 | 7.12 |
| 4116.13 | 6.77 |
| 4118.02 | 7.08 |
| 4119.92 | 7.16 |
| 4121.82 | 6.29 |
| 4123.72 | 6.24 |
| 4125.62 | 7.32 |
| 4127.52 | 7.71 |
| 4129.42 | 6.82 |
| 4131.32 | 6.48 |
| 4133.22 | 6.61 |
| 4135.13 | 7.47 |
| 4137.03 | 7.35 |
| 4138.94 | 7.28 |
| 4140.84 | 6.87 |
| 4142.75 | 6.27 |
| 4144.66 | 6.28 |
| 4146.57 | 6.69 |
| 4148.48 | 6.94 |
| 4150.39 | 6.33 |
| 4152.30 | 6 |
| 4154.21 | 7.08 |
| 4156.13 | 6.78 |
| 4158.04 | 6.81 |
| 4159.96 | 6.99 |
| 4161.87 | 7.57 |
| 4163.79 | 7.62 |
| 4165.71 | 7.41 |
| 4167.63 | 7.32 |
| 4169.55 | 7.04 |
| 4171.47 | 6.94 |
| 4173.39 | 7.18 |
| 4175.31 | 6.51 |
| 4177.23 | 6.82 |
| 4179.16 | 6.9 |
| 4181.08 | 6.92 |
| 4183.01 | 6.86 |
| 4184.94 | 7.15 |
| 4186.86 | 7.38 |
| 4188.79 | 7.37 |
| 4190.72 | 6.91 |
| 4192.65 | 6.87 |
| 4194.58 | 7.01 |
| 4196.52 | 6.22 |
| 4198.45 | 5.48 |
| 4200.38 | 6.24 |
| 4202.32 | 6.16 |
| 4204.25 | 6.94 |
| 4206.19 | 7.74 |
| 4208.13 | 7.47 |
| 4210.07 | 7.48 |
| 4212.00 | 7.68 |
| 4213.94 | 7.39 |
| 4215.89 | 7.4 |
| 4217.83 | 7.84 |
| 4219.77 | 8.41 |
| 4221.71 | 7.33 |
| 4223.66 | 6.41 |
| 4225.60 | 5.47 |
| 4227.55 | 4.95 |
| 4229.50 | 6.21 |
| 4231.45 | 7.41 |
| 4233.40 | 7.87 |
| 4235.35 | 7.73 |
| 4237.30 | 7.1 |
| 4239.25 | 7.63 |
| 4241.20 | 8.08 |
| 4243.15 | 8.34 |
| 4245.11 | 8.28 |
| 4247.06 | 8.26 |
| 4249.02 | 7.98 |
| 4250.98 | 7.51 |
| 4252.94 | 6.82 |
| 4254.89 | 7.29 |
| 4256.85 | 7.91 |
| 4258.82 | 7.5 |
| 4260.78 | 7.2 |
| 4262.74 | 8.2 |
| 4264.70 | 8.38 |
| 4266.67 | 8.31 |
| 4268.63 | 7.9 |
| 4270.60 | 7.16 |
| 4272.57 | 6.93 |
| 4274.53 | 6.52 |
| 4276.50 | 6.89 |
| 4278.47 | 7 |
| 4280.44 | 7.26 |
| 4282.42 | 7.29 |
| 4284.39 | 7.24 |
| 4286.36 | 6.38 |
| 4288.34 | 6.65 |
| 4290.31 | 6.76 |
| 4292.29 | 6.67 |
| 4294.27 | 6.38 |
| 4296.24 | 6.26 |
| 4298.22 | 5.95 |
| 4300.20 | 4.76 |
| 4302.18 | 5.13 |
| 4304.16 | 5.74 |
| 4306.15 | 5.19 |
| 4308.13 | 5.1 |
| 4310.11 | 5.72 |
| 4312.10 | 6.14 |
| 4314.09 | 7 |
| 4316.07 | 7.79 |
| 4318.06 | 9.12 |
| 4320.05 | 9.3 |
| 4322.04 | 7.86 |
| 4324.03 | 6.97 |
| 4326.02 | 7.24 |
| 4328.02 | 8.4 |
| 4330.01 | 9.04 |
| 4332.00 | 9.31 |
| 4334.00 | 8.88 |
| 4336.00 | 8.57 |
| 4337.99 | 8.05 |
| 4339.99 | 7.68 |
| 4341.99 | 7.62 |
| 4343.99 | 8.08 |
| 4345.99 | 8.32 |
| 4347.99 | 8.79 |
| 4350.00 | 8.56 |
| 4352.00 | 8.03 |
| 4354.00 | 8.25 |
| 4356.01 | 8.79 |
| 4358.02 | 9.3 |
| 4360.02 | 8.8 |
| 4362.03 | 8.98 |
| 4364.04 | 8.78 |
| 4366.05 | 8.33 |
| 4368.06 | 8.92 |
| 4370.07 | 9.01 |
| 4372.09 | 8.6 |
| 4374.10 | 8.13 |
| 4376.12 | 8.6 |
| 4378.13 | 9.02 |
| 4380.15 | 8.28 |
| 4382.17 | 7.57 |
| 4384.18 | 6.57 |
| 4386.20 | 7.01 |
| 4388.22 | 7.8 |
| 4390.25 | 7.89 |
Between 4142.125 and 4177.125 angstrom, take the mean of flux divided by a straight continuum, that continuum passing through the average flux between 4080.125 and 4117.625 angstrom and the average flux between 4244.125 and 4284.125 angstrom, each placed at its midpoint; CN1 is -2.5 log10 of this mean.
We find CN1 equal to 0.09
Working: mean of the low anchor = 7.47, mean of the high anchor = 7.52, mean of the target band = 6.88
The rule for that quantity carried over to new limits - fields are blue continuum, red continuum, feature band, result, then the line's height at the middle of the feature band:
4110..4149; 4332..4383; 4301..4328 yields 0.198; 8.2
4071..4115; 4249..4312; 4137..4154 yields 0.088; 7.21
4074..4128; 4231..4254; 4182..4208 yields 0.118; 7.6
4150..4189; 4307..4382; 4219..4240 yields 0.072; 7.41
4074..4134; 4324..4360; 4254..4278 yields 0.071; 8.01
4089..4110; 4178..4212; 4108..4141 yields 0.050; 7.35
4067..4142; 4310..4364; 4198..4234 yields 0.112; 7.71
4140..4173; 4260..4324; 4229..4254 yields -0.116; 6.88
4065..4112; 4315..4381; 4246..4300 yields 0.139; 8.16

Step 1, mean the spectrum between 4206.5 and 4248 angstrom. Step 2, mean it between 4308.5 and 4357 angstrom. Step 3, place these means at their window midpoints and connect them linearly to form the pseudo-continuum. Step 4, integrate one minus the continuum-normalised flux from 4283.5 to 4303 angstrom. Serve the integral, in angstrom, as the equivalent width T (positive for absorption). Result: 3.9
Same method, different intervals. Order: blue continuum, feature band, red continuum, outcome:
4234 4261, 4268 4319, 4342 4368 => 9.51 angstrom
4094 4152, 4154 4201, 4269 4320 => -0.65 angstrom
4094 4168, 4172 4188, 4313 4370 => 0.76 angstrom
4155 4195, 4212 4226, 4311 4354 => 0.15 angstrom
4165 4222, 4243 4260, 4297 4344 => -1.36 angstrom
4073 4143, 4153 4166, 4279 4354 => 0.15 angstrom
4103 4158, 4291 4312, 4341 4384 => 6.09 angstrom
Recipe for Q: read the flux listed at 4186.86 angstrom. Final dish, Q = 7.38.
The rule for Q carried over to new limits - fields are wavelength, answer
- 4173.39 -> 7.18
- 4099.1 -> 6.7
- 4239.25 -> 7.63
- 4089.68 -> 8.4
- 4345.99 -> 8.32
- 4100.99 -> 6.02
